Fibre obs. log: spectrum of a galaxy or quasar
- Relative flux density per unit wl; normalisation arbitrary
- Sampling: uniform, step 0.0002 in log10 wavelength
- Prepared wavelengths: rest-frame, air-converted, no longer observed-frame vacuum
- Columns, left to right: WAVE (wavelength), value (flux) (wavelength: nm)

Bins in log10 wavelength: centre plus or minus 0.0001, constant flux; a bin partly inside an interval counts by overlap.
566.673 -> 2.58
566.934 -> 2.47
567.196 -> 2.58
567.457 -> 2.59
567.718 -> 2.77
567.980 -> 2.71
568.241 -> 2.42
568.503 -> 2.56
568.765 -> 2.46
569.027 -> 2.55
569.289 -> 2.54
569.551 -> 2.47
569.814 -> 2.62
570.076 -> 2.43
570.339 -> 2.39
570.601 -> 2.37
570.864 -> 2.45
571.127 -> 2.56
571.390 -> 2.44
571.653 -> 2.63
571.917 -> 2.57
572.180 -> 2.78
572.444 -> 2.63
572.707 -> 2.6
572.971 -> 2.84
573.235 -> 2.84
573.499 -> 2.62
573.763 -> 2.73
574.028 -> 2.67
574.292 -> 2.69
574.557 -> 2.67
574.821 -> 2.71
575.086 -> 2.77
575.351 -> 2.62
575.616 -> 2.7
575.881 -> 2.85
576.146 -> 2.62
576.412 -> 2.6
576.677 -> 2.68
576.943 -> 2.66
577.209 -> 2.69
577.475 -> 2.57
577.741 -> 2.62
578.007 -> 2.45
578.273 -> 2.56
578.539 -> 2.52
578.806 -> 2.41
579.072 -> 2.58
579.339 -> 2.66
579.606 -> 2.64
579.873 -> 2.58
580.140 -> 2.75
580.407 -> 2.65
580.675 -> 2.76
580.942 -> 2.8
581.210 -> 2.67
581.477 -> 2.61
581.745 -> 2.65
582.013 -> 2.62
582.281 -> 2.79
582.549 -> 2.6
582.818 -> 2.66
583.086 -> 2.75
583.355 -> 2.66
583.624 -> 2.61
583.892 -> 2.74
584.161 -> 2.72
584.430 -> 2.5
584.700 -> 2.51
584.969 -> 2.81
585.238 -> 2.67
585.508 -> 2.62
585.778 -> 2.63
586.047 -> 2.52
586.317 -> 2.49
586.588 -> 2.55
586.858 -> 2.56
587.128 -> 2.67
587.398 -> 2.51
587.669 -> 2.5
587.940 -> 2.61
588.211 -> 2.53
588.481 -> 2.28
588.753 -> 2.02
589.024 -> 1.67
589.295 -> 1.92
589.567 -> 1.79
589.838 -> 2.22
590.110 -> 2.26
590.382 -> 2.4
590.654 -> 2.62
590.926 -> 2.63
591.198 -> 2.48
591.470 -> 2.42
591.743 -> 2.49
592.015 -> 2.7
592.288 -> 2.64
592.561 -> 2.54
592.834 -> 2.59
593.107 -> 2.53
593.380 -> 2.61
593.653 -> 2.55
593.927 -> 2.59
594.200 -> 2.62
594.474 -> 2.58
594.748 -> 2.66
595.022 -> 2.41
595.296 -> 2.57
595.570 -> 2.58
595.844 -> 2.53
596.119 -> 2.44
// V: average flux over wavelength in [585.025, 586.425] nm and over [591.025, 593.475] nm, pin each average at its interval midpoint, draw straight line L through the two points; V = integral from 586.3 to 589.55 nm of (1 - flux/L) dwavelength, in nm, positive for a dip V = 0.318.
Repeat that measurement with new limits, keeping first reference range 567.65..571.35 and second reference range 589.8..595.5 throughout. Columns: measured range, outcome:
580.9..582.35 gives -0.09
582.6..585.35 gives -0.15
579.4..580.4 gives -0.05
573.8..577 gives -0.21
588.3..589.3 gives 0.21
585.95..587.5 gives -0.01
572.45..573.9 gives -0.11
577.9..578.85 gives 0.01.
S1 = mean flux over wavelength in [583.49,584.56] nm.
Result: 2.65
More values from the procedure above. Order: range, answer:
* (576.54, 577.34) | 2.68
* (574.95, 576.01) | 2.73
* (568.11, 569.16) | 2.5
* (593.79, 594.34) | 2.6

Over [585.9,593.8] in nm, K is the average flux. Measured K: 2.42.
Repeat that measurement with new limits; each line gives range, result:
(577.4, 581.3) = 2.61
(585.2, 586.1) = 2.61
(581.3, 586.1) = 2.65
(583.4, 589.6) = 2.47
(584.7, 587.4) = 2.6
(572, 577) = 2.7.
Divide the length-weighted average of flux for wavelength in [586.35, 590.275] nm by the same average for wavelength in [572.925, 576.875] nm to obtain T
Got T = 0.85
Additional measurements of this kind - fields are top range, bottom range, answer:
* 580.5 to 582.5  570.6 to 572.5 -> 1.05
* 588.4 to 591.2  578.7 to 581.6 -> 0.83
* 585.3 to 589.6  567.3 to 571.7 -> 0.94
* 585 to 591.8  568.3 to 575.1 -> 0.93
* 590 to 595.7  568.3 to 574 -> 0.99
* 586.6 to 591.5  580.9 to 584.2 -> 0.87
